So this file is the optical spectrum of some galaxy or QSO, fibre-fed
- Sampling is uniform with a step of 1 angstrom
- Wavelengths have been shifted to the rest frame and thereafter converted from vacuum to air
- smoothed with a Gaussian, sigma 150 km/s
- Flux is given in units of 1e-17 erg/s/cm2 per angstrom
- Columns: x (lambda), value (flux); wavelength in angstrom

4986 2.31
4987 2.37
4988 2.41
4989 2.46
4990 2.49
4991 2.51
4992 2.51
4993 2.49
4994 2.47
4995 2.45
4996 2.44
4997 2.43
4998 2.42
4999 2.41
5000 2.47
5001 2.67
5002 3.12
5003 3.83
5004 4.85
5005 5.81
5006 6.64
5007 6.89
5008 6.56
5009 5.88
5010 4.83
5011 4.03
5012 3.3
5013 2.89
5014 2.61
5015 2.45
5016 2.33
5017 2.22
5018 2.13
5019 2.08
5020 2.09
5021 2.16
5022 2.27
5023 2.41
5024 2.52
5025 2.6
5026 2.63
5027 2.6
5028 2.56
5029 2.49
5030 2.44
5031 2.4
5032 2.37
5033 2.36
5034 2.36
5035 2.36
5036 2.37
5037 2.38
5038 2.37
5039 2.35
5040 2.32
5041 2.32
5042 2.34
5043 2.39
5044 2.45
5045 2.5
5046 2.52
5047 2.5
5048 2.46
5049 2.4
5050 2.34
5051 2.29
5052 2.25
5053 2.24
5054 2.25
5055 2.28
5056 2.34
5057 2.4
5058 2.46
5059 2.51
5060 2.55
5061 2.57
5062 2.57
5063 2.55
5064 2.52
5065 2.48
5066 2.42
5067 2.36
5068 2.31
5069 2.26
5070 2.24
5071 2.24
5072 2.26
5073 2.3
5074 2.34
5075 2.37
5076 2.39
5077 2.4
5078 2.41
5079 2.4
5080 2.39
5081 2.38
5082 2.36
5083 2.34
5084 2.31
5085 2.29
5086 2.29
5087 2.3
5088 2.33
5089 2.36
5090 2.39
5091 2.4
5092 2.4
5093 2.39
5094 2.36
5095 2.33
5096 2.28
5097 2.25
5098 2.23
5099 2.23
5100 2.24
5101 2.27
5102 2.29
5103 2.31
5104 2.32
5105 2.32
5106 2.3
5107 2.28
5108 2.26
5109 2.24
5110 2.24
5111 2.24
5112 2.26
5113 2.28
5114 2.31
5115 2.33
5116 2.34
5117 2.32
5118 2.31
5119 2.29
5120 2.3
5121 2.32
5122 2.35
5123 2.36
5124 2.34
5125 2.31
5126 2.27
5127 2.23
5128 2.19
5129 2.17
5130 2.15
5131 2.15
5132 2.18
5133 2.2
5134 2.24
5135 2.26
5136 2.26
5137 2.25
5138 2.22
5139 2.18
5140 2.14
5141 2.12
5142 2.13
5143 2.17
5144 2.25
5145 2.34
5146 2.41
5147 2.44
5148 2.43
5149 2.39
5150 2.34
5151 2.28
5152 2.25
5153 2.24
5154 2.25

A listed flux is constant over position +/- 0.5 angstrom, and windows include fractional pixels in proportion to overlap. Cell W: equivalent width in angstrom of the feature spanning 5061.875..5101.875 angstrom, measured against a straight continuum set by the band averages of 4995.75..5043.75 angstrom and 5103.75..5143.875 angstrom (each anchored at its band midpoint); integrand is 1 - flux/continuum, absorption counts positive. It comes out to 3.3 angstrom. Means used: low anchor 3.02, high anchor 2.25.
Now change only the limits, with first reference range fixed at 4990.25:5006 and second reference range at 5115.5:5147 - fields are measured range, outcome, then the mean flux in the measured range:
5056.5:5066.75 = 0.7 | 2.5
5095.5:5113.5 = 1.1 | 2.27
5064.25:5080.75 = 1.7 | 2.35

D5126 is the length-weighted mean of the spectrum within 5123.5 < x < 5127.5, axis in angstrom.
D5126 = 2.29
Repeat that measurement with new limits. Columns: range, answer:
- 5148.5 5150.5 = 2.37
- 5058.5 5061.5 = 2.54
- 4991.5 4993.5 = 2.5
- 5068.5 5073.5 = 2.26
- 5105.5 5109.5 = 2.27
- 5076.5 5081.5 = 2.4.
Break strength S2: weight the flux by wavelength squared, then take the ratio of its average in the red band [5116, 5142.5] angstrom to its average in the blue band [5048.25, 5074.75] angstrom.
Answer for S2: 0.97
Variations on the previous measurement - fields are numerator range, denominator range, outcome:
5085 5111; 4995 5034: 0.75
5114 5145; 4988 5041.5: 0.79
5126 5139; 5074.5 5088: 0.96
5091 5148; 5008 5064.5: 0.91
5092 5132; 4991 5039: 0.78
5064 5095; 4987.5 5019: 0.72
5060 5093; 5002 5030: 0.71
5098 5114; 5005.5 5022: 0.65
